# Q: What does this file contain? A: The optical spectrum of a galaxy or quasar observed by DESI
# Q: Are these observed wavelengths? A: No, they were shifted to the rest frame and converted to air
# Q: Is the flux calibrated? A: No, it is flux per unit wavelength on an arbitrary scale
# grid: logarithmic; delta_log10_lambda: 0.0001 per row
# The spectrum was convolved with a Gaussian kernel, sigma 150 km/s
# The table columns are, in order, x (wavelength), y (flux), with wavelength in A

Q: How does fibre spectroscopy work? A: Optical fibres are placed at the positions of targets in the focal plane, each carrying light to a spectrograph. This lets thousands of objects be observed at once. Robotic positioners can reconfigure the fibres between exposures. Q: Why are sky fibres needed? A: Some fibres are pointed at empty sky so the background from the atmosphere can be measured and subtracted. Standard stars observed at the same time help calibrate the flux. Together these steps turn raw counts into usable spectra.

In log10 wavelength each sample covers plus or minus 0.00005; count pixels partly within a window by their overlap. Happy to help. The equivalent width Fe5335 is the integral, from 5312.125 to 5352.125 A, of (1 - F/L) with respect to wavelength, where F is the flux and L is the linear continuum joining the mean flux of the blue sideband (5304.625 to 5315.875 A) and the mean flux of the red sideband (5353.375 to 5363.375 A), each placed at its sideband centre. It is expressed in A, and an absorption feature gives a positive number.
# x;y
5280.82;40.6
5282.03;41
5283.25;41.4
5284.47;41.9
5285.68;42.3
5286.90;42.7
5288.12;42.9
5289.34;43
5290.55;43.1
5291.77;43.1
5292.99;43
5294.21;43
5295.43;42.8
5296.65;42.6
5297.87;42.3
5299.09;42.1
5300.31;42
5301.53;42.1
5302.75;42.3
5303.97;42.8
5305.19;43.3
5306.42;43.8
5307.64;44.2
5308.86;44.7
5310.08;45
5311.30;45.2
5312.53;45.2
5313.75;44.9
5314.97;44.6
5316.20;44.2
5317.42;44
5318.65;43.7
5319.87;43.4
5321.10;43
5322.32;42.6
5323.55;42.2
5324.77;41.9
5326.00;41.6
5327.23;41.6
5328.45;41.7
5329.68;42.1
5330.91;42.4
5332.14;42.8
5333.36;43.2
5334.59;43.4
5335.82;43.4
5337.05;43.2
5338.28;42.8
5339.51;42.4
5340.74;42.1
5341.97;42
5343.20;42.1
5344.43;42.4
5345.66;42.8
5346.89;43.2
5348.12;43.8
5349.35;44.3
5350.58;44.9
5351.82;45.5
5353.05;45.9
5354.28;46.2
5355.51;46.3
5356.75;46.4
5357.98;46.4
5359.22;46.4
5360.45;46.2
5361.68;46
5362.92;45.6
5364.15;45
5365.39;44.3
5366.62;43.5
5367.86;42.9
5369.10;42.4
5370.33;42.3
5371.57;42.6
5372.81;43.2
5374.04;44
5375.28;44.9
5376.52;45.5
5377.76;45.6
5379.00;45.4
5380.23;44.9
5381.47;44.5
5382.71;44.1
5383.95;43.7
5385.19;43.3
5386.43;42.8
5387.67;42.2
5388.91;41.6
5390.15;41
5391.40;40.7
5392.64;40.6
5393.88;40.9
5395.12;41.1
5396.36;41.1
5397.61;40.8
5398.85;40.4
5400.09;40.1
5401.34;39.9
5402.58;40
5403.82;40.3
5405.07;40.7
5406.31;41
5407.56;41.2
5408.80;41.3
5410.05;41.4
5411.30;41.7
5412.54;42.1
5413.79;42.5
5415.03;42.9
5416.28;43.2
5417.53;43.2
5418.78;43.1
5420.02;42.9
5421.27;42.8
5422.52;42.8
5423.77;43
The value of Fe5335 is 1.9 A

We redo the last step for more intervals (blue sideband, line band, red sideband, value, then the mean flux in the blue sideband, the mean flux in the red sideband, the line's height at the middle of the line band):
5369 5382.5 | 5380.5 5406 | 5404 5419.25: 0.9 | 44.2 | 41.9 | 43.1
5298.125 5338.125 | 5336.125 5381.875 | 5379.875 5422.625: -1.9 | 43.2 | 41.9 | 42.5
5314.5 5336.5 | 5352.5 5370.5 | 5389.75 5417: -1.3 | 42.9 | 41.1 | 42.1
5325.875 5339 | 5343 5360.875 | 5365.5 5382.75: -0.7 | 42.6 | 44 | 43.2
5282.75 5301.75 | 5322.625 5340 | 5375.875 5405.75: 0.0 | 42.5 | 42.1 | 42.4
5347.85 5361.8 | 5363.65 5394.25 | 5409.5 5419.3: 0.8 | 45.7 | 42.5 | 44.4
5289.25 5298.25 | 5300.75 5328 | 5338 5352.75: -0.3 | 42.9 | 43.3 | 43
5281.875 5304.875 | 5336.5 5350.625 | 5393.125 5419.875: -0.3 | 42.5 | 41.4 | 42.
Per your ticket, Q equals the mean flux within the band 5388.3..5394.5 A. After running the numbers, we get 40.9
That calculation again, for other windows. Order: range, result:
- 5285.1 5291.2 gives 42.8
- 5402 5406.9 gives 40.5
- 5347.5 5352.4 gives 44.6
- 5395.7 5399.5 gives 40.8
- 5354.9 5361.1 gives 46.3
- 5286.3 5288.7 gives 42.8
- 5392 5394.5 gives 40.8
